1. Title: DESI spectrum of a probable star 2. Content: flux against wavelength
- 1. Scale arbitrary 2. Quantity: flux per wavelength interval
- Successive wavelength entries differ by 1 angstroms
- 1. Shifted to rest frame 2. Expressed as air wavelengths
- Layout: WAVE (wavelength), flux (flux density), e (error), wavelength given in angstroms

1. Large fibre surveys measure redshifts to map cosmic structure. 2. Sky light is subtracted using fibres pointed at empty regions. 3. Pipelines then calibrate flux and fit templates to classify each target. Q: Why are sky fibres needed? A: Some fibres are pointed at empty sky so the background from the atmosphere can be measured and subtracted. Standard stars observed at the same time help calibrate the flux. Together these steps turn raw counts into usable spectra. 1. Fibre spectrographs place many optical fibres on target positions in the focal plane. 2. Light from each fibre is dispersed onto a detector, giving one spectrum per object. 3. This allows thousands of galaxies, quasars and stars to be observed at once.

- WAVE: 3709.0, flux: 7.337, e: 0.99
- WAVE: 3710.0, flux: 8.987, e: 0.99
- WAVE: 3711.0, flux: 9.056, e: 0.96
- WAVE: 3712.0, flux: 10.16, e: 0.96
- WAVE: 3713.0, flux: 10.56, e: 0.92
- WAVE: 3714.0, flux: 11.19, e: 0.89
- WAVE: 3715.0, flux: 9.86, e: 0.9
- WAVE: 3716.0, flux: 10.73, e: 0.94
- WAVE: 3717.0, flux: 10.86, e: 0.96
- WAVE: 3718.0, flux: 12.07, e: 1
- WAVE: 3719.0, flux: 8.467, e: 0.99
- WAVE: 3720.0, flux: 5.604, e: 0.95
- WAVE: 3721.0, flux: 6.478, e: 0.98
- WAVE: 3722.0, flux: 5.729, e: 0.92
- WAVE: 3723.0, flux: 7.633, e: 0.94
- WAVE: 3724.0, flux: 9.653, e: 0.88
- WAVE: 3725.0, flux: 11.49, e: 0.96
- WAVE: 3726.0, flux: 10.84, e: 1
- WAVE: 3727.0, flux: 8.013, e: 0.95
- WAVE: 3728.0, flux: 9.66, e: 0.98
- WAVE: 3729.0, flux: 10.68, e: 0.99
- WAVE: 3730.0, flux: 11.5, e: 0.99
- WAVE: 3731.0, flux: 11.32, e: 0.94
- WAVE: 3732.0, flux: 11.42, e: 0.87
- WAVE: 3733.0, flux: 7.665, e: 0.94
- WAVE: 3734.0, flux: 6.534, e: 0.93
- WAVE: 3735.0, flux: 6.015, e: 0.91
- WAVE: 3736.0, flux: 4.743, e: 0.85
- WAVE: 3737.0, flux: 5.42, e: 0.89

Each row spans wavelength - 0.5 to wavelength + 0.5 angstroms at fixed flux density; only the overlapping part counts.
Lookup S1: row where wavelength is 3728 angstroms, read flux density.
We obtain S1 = 9.66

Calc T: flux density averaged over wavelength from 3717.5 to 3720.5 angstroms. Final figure 8.71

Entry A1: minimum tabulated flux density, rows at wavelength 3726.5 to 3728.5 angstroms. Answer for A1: 8.013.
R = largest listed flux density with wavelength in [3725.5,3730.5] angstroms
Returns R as 11.5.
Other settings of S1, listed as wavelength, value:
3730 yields 11.5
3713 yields 10.56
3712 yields 10.16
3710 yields 8.987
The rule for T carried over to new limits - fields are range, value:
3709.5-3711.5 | 9.02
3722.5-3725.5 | 9.59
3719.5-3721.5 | 6.04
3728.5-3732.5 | 11.2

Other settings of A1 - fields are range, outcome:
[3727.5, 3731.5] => 9.66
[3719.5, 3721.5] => 5.604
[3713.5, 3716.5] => 9.86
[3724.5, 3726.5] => 10.84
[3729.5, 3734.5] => 6.534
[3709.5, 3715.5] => 8.987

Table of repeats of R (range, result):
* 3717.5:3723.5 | 12.07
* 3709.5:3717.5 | 11.19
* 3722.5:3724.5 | 9.653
